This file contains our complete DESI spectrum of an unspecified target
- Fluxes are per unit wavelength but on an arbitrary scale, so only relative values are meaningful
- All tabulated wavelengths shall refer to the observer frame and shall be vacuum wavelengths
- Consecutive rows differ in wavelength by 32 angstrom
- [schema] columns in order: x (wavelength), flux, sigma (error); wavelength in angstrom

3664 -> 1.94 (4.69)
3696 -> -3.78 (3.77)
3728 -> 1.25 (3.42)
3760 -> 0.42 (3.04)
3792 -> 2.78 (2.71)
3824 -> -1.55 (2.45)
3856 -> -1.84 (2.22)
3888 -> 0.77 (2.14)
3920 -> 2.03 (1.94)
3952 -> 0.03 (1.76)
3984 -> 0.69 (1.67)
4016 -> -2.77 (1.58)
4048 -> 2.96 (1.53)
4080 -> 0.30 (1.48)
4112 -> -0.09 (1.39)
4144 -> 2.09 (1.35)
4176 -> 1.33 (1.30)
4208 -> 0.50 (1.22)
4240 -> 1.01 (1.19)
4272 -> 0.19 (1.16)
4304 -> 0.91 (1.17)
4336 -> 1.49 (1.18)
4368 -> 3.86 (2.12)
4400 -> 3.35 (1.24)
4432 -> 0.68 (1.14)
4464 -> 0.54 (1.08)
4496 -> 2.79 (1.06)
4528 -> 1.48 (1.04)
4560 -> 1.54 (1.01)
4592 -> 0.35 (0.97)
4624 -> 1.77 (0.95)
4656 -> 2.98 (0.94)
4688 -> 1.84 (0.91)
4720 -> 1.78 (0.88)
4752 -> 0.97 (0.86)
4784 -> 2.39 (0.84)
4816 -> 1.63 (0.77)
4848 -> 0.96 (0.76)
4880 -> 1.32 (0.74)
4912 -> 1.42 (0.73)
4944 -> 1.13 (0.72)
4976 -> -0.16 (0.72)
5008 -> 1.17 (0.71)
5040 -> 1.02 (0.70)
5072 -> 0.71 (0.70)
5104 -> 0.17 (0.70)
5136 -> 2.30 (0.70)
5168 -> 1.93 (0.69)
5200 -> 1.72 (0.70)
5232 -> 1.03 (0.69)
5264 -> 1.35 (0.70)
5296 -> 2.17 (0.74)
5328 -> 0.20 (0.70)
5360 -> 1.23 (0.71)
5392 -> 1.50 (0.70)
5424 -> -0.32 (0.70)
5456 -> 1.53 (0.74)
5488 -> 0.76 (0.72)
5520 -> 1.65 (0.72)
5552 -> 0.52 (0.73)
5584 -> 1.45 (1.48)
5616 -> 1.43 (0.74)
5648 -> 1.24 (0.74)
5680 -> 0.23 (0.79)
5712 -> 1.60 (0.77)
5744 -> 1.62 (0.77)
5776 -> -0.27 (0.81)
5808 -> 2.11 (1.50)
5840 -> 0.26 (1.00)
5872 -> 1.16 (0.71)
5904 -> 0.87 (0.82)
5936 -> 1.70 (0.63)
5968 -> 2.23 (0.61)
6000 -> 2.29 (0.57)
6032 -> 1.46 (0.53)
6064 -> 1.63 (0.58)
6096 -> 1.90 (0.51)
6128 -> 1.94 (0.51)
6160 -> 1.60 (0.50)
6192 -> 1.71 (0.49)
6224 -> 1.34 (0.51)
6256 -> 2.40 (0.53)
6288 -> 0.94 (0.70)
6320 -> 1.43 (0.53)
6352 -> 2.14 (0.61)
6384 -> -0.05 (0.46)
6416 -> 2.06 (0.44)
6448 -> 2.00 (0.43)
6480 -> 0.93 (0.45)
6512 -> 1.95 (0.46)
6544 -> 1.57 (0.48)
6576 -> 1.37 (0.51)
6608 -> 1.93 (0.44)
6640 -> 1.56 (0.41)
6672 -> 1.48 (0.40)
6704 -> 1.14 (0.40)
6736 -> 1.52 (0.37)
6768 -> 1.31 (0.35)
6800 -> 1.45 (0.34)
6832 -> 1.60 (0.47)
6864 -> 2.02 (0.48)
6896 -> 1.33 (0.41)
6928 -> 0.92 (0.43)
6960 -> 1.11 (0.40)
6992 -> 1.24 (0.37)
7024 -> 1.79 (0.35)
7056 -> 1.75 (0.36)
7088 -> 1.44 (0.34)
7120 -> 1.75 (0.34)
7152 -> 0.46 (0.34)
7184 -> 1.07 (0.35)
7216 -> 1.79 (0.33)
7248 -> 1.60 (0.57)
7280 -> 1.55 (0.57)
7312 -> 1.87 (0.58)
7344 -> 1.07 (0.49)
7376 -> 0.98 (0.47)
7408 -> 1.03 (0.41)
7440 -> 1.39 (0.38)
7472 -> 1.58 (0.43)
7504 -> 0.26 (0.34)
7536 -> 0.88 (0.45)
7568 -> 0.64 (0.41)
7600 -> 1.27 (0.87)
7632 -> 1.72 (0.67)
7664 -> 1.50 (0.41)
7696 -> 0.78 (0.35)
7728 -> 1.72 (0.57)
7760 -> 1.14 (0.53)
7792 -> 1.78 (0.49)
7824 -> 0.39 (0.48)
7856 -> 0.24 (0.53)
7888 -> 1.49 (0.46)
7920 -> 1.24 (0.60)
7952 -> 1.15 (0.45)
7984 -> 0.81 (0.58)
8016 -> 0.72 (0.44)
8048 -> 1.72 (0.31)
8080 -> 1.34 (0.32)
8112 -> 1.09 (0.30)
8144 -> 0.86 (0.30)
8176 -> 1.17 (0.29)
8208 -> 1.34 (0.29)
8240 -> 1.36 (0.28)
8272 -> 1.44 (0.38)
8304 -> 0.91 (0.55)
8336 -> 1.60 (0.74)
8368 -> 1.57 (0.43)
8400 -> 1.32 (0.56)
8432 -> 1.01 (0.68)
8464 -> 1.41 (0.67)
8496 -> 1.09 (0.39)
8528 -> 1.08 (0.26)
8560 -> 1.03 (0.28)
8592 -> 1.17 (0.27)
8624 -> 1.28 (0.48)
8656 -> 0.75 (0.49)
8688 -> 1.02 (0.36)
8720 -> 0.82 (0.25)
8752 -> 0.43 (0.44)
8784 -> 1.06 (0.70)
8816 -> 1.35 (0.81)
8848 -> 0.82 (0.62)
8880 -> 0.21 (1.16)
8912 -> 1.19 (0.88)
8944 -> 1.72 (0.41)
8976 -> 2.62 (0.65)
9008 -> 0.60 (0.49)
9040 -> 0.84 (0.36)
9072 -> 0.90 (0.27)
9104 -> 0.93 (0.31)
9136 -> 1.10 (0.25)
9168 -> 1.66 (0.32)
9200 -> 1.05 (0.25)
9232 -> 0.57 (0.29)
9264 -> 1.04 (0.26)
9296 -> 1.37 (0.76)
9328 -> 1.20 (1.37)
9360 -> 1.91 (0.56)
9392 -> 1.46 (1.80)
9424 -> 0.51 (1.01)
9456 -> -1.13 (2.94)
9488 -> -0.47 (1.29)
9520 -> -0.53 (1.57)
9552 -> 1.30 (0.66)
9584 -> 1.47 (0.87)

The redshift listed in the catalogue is 1.55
